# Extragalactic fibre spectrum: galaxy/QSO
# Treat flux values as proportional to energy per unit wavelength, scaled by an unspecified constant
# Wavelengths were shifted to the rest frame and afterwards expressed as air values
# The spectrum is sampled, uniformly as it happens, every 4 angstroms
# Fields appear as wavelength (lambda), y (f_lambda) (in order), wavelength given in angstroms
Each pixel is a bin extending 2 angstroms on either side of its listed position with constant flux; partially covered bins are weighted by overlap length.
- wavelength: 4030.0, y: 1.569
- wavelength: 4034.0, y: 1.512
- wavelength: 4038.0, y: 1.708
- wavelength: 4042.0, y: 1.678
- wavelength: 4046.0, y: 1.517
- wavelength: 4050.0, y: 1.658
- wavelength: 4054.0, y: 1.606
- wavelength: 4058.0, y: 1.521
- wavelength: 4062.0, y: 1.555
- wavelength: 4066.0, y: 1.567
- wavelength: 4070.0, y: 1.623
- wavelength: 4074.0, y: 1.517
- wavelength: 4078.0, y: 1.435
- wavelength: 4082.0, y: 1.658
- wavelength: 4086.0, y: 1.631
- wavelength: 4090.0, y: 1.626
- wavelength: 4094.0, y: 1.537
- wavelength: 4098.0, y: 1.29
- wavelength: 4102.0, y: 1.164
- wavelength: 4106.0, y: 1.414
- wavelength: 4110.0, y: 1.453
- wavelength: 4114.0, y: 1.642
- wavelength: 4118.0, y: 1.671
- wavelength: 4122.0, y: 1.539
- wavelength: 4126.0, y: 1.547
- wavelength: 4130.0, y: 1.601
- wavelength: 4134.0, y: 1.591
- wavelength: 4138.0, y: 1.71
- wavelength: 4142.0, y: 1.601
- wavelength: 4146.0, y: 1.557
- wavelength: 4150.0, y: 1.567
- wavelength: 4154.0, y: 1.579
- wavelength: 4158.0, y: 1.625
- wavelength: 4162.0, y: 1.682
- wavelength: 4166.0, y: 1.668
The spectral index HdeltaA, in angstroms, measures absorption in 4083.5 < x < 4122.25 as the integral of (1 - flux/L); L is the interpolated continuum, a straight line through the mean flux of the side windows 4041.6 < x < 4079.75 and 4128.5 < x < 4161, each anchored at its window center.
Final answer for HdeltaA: 2.2 angstroms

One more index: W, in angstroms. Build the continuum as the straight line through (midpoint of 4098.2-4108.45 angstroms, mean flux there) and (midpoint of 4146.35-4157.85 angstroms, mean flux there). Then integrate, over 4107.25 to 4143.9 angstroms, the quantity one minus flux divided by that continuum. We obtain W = -4.3 angstroms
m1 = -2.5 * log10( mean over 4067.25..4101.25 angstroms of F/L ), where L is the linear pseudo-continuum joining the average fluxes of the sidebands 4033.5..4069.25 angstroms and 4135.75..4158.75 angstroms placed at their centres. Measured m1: 0.05 mag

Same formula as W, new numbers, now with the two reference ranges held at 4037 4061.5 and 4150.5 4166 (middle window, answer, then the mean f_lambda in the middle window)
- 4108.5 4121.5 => 0.25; 1.59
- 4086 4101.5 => 1.37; 1.47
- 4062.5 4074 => 0.25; 1.58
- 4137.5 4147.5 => 0.07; 1.61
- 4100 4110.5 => 1.88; 1.33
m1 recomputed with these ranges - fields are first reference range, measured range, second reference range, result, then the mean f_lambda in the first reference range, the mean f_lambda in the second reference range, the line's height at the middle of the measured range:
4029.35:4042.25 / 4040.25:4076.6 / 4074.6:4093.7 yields 0.01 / 1.61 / 1.58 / 1.6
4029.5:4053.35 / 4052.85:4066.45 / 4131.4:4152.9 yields 0.03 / 1.61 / 1.6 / 1.61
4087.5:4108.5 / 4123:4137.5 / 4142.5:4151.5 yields -0.05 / 1.41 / 1.57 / 1.52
